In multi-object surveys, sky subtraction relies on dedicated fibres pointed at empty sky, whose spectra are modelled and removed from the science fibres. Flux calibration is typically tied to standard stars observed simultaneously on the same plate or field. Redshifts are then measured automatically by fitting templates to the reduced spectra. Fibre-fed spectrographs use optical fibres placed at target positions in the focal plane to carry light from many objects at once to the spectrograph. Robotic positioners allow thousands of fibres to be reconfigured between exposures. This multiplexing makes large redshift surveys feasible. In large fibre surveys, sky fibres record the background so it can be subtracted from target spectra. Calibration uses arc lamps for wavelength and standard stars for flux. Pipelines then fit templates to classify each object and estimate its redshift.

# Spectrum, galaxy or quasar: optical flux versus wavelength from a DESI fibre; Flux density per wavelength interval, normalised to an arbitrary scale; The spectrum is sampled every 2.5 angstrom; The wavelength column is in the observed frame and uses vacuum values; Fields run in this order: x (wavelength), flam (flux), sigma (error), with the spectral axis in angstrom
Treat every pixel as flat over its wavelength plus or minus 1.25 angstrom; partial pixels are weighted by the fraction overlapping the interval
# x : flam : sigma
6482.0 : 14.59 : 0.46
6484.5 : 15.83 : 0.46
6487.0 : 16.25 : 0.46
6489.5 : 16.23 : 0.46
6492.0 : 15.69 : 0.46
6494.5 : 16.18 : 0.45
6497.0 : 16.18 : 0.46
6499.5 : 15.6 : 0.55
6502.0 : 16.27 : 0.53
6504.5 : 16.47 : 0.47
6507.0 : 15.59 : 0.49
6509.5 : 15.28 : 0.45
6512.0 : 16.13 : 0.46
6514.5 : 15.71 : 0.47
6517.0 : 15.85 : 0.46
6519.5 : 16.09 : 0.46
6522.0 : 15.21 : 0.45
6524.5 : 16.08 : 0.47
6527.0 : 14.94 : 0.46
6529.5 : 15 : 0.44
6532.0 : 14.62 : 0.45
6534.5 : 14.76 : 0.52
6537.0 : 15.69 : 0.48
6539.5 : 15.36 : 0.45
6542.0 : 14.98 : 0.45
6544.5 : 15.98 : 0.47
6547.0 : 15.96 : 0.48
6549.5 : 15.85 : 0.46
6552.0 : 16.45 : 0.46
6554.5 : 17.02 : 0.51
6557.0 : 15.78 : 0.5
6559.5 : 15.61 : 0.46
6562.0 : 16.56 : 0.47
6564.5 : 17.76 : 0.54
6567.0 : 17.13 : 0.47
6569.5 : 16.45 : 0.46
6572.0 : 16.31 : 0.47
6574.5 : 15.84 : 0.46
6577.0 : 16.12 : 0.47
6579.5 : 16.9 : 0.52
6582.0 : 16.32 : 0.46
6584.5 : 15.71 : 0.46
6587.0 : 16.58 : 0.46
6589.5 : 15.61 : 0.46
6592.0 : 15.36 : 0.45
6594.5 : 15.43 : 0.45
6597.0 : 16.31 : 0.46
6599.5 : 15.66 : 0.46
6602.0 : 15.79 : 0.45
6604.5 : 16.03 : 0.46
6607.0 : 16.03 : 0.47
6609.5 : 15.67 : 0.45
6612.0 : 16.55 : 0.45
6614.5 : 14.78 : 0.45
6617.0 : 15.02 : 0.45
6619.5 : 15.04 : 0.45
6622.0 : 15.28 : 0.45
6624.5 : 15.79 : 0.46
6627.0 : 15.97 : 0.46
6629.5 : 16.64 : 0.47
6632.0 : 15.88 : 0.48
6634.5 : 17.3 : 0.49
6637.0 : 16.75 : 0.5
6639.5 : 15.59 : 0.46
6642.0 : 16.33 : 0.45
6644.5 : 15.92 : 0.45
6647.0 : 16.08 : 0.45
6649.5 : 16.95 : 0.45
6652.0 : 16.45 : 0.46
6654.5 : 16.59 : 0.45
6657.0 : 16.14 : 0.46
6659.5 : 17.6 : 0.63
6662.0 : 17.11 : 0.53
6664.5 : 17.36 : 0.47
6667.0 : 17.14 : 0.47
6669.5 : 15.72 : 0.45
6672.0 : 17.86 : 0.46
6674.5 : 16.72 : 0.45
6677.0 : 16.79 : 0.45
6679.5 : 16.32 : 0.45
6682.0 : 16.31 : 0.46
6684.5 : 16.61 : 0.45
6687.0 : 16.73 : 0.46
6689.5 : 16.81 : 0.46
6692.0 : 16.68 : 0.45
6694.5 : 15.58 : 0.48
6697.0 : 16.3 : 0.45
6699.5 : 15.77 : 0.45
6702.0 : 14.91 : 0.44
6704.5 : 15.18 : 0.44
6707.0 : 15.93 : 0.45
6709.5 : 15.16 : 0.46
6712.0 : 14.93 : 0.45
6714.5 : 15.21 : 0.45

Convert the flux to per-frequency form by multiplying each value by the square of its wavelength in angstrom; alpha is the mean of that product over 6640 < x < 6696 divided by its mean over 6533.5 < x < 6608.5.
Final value 1.07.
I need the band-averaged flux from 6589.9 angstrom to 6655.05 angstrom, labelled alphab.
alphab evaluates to 16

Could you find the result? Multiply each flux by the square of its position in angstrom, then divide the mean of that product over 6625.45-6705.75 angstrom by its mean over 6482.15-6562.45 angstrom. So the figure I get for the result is 1.1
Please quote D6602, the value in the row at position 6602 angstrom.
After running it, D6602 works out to 15.79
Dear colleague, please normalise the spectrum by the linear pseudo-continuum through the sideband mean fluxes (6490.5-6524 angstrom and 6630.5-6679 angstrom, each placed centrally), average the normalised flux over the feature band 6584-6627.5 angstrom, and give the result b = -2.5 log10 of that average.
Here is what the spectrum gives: 0.05 mag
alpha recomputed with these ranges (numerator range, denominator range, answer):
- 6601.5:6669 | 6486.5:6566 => 1.06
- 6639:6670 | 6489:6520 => 1.09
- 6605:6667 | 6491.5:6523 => 1.06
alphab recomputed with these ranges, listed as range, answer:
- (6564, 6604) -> 16.2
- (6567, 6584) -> 16.4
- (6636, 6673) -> 16.6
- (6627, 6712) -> 16.4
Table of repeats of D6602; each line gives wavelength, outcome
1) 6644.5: 15.92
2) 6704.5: 15.18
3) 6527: 14.94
